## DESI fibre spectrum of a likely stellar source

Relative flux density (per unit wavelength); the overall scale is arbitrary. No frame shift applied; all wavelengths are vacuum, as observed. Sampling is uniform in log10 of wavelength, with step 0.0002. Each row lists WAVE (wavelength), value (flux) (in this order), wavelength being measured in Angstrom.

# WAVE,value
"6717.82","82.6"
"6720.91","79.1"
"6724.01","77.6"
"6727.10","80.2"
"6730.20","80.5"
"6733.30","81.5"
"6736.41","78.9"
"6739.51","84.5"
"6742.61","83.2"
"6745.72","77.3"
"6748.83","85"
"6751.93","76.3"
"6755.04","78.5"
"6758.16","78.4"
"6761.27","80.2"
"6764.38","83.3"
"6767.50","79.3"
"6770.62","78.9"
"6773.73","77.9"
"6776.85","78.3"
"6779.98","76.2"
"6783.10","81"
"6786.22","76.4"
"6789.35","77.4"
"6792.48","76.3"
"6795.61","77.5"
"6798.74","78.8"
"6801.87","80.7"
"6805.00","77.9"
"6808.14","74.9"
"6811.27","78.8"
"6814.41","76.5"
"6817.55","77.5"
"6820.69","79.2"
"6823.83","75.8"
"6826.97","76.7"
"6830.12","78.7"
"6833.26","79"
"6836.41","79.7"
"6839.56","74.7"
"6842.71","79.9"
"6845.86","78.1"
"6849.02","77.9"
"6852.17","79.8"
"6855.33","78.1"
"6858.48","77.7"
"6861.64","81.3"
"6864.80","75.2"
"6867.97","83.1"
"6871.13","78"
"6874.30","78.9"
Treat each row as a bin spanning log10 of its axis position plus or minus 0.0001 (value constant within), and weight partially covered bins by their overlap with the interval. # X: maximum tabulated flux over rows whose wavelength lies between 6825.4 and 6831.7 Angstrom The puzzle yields 78.7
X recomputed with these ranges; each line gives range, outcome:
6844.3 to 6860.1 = 79.8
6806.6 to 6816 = 78.8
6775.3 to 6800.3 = 81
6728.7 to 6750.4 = 85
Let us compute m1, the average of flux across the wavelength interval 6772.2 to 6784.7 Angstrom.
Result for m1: 78.3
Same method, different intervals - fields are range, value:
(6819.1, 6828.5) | 77.3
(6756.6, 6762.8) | 79.3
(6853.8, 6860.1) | 78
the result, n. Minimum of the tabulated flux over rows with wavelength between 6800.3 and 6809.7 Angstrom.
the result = 74.9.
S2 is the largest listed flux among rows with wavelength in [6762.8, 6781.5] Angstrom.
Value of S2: 83.3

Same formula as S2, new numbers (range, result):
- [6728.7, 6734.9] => 81.5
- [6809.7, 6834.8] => 79.2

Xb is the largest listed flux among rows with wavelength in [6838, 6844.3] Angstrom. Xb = 79.9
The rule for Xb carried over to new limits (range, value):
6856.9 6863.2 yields 81.3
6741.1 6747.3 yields 83.2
